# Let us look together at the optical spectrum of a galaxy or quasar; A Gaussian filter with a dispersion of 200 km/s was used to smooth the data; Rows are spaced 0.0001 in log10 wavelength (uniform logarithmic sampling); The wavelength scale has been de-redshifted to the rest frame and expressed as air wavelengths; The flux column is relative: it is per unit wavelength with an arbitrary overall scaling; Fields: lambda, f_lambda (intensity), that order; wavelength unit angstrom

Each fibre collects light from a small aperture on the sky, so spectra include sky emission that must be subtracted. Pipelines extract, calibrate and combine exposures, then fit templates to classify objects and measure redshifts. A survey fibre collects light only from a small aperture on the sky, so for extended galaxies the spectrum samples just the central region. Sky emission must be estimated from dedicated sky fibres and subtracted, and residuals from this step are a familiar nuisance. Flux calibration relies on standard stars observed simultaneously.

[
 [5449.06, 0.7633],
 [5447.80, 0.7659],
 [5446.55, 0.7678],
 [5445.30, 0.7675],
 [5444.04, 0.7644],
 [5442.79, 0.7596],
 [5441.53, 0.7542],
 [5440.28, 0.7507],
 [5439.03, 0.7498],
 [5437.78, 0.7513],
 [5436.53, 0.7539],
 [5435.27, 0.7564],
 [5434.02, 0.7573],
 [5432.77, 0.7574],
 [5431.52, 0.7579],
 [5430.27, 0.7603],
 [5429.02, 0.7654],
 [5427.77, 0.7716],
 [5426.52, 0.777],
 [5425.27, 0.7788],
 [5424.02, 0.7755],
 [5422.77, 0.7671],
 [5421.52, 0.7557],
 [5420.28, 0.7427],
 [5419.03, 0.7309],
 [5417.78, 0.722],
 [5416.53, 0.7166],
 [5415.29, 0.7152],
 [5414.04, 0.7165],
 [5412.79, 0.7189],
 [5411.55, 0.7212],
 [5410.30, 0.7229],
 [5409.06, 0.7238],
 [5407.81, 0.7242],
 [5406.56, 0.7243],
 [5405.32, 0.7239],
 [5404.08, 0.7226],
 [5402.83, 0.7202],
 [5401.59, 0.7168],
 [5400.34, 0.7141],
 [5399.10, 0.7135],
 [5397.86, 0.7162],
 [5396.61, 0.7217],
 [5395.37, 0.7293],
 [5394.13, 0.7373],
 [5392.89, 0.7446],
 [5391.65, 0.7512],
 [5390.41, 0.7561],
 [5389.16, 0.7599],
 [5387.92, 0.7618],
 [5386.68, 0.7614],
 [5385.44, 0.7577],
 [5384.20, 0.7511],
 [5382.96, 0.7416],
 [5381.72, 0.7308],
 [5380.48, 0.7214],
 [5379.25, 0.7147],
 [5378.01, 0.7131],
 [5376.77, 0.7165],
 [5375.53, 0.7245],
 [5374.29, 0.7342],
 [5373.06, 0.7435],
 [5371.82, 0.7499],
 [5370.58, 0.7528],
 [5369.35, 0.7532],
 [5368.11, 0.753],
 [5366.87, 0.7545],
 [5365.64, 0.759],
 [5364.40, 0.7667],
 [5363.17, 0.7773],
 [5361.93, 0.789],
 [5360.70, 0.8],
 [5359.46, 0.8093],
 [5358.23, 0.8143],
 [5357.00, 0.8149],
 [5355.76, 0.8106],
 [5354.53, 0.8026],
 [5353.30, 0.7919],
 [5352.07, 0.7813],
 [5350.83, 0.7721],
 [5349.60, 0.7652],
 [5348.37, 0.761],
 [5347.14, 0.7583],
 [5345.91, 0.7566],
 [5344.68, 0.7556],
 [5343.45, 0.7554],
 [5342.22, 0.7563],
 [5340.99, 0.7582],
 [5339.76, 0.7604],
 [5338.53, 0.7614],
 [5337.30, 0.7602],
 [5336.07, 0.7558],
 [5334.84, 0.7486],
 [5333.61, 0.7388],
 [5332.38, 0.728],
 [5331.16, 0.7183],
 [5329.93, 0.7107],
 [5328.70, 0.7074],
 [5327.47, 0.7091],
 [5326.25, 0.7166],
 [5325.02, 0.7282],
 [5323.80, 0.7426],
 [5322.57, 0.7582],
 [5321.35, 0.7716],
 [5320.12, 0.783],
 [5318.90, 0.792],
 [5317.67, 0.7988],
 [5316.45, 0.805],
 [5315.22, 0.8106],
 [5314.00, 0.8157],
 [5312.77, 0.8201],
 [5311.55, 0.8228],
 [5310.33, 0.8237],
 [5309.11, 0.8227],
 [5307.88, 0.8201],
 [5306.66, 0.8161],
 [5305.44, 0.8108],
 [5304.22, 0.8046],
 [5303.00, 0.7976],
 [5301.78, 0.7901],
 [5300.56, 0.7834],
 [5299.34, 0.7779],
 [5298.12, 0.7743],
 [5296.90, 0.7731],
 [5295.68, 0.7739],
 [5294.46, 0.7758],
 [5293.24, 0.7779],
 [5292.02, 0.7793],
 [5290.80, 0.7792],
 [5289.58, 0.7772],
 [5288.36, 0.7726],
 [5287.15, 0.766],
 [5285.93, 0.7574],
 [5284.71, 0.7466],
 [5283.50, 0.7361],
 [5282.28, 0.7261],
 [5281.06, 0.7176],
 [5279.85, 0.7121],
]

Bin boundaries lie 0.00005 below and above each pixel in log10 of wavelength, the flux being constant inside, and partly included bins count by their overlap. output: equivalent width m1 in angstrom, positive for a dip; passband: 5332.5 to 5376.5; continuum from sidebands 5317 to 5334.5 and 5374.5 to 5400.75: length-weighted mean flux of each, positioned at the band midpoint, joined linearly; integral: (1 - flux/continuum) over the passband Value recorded -1.6 angstrom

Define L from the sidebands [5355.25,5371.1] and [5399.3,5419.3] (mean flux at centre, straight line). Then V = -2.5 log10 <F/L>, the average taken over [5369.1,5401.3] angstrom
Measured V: 0.02 mag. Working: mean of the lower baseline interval 0.781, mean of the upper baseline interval 0.72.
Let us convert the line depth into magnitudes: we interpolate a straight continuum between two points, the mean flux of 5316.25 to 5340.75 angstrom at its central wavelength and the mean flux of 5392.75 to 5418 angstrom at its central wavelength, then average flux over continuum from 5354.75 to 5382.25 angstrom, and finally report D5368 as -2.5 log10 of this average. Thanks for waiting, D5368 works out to -0.04 mag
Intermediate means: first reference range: 0.749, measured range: 0.76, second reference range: 0.722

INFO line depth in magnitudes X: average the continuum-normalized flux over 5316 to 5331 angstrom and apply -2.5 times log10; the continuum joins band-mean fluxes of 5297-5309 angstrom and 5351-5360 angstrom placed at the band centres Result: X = 0.07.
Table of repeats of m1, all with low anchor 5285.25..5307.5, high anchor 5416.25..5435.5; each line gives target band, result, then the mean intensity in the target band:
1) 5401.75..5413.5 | 0.6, 0.722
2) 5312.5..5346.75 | 0.8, 0.757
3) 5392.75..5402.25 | 0.5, 0.723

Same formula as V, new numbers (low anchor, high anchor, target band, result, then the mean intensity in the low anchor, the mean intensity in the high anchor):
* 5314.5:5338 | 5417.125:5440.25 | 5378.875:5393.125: 0.01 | 0.752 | 0.757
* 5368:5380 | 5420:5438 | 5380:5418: 0.02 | 0.735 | 0.763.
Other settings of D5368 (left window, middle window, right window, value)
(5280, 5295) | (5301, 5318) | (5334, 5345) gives -0.08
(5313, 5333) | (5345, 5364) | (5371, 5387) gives -0.06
